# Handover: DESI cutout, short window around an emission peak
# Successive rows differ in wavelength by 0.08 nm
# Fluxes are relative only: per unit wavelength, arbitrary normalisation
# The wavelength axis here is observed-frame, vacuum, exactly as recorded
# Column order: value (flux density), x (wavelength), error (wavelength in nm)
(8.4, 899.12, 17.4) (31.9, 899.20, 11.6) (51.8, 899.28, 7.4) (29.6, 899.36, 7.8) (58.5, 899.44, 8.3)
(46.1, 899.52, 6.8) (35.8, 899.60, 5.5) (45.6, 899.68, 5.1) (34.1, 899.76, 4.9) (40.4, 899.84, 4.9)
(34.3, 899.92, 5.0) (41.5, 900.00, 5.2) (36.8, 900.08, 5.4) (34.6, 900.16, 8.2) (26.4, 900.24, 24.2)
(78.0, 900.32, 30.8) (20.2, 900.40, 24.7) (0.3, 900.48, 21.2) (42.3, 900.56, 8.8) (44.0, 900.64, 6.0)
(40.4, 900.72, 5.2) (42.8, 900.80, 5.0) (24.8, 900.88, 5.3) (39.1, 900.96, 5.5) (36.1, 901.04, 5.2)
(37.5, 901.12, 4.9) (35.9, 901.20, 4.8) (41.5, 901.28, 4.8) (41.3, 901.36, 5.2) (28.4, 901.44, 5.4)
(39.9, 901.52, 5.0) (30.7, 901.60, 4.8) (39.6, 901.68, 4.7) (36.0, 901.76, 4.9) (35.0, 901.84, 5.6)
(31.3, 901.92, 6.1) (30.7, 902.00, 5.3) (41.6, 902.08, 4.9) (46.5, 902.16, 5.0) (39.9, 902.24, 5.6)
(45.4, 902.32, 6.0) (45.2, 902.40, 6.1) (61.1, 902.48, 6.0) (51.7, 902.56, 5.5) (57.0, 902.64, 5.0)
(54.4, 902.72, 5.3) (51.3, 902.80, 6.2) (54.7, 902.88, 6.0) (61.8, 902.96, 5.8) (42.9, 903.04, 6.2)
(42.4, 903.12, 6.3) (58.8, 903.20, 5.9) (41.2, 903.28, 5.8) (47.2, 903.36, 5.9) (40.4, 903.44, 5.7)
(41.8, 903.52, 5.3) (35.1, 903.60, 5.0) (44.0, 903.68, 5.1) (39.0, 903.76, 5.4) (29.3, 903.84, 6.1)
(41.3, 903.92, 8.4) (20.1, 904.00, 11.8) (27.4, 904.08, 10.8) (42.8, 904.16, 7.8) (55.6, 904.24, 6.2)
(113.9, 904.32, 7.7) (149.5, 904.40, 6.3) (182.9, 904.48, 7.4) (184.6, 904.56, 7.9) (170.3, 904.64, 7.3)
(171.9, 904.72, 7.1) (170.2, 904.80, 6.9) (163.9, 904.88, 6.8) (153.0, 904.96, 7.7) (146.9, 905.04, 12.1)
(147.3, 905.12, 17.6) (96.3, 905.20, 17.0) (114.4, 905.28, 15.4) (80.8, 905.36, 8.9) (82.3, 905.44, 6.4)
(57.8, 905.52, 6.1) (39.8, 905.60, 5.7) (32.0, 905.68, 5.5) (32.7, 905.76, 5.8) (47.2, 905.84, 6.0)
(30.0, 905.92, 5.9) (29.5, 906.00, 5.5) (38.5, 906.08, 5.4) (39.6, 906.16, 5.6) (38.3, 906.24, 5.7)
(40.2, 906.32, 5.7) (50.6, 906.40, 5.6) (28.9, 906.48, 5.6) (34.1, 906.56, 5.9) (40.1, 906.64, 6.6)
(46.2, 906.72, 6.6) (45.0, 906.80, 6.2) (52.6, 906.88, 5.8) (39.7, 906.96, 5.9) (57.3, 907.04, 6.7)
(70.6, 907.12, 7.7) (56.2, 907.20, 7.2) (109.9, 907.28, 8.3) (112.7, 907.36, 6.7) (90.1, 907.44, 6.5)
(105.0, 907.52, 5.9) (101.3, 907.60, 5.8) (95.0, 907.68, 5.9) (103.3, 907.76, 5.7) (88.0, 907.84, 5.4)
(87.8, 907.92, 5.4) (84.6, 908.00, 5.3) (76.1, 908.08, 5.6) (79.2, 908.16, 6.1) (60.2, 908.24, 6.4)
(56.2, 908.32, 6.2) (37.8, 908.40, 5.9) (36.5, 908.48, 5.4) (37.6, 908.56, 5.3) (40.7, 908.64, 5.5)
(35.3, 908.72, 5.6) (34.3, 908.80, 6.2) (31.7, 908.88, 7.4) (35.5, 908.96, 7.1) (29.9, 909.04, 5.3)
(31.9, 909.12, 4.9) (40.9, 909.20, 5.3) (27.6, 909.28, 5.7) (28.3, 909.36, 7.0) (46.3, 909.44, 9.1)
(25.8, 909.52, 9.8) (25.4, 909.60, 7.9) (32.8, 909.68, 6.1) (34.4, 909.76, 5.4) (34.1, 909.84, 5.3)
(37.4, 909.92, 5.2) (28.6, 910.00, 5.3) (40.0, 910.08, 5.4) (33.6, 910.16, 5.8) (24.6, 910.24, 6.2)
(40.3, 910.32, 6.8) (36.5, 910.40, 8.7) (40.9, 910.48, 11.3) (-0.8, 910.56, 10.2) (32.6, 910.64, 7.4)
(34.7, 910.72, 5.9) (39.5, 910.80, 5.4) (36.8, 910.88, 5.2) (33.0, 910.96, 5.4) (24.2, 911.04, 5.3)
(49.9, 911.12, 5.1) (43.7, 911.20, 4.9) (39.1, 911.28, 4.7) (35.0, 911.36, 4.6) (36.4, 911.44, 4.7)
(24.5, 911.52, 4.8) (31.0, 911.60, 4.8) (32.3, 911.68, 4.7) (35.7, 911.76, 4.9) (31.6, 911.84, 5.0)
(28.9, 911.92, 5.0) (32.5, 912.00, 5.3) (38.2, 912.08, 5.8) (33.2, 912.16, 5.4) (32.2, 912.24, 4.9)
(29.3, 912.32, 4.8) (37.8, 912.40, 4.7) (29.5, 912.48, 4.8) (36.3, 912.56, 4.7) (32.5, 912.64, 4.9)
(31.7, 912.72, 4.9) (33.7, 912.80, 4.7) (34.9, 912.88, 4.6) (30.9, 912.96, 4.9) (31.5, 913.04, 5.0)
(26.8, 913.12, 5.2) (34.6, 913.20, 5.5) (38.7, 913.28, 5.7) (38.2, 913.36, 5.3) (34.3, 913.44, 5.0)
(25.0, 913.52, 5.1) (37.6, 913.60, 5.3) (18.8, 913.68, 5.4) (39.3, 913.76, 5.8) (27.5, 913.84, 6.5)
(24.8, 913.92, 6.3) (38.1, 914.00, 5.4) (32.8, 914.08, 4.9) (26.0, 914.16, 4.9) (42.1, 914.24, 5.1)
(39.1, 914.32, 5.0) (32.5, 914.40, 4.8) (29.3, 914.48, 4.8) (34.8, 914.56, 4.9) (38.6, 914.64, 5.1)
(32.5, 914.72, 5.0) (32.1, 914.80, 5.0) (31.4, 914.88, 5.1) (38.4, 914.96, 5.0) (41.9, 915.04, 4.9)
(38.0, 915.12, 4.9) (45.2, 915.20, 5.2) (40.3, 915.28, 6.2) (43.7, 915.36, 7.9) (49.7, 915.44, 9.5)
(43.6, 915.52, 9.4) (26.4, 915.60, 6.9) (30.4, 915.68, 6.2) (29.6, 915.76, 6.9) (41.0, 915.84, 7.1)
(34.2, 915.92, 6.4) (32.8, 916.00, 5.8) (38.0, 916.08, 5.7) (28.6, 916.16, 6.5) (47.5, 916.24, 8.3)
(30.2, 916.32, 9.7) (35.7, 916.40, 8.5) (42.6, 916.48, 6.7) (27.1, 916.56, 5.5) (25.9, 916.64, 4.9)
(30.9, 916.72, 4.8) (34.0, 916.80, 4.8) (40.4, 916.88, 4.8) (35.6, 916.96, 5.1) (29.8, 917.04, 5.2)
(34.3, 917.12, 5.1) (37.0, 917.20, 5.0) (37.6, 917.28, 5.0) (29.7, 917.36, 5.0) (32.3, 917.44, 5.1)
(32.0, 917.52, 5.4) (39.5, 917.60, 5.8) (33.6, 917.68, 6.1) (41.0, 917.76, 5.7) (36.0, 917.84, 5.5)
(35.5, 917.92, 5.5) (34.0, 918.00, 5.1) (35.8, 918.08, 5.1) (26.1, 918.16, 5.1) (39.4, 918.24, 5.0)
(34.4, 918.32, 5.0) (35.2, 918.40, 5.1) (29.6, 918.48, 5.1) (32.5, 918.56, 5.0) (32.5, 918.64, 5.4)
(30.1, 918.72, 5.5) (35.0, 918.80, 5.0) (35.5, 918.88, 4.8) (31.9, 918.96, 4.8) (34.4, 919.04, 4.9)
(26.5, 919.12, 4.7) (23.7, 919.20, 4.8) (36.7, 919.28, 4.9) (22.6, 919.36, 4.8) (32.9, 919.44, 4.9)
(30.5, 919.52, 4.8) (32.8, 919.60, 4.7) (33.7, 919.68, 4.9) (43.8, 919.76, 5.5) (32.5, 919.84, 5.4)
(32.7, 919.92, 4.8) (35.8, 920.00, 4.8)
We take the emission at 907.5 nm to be [N II]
